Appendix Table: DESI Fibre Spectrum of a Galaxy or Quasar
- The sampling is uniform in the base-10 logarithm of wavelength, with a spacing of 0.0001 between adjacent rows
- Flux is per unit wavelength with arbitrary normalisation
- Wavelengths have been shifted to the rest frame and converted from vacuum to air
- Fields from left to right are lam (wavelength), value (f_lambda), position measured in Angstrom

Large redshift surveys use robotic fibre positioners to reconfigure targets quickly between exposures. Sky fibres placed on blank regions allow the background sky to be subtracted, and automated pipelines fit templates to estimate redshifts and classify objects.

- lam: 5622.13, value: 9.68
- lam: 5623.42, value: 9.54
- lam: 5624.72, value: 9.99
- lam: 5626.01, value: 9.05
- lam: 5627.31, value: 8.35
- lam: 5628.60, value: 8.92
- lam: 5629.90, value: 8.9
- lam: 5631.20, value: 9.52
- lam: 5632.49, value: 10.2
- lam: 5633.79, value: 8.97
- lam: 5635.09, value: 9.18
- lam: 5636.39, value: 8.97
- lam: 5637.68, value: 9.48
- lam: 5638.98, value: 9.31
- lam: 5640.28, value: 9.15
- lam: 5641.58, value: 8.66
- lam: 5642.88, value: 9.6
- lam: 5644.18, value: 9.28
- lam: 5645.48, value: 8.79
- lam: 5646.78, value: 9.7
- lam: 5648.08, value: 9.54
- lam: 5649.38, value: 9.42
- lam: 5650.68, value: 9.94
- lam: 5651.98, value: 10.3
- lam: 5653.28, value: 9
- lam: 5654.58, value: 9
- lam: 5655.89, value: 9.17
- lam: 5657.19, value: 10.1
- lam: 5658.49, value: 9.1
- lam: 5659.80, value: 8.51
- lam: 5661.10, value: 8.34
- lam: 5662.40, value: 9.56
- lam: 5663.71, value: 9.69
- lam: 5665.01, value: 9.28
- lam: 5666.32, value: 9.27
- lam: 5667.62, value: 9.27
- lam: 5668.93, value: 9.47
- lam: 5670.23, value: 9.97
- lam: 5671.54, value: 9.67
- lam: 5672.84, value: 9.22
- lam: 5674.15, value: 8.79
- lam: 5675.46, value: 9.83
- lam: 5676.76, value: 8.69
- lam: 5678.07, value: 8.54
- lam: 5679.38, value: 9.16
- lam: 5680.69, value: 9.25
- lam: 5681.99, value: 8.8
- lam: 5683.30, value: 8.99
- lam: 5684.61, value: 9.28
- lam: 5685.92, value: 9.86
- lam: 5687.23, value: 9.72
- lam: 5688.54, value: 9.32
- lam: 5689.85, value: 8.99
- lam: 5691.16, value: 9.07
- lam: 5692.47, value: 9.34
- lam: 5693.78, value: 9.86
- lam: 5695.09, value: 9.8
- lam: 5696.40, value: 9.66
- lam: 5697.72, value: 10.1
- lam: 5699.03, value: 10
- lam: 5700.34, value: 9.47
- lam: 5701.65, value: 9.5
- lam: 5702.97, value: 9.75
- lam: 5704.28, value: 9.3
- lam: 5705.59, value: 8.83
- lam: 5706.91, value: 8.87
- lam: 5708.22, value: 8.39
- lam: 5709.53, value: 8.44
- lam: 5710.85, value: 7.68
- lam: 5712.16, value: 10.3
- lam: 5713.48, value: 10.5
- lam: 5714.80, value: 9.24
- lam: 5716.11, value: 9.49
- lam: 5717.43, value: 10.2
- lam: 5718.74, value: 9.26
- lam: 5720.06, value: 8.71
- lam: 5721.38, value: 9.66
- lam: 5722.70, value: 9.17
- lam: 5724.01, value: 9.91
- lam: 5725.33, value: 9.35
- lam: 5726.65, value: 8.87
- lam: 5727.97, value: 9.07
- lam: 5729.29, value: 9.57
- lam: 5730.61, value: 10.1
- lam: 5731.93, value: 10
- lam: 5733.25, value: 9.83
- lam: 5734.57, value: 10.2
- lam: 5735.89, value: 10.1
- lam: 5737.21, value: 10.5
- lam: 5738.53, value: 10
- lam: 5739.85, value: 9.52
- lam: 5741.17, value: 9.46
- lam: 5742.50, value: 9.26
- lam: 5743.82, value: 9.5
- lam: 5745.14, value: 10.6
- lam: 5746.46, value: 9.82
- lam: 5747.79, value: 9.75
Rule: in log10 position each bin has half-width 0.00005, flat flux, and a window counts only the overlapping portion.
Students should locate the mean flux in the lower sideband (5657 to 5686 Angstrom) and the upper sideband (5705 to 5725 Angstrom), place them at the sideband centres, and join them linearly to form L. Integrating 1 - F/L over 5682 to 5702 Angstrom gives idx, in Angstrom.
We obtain -0.6 Angstrom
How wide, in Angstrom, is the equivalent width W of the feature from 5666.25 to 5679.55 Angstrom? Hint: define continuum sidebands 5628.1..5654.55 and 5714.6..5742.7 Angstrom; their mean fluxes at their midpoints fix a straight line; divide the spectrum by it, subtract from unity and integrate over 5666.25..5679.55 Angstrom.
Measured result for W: 0.2 Angstrom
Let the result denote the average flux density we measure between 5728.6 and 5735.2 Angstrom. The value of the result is 9.93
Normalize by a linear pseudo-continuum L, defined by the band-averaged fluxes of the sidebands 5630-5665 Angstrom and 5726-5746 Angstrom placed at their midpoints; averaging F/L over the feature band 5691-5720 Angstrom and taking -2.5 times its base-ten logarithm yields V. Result 0.02 mag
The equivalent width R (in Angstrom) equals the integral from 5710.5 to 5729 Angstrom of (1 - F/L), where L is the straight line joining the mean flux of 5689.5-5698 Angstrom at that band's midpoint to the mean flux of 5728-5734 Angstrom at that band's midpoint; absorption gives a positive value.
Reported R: 0.6 Angstrom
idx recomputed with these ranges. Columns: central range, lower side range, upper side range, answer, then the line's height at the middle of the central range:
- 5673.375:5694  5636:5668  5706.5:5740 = 0.41 Angstrom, 9.39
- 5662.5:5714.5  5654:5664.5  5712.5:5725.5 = 0.22 Angstrom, 9.37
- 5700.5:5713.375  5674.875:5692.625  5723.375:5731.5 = 0.36 Angstrom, 9.35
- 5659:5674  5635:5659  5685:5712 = 0.11 Angstrom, 9.34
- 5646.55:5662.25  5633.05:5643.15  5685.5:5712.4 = -0.24 Angstrom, 9.2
